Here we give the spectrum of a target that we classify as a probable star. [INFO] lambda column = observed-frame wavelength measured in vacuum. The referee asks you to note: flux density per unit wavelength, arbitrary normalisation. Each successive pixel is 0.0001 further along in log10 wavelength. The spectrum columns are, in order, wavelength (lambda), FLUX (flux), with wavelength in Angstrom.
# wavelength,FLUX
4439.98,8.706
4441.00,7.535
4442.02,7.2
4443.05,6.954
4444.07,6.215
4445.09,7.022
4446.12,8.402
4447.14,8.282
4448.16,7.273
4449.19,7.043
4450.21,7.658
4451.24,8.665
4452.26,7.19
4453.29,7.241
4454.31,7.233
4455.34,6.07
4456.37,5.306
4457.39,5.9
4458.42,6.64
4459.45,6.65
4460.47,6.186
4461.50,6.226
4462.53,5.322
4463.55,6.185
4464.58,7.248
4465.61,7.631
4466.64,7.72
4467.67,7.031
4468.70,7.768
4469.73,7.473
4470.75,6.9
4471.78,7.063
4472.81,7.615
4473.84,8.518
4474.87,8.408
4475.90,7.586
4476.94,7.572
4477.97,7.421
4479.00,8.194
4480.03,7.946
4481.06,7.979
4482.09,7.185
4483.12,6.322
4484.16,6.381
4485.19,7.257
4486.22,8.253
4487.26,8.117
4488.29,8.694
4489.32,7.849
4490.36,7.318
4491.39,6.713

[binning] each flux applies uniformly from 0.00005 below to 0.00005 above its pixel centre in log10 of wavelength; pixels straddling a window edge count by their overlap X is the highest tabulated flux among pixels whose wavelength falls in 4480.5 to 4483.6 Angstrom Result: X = 7.979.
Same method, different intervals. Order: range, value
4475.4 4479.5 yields 8.194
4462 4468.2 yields 7.72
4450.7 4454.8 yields 8.665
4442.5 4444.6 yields 6.954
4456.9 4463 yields 6.65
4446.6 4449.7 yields 8.282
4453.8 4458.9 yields 7.233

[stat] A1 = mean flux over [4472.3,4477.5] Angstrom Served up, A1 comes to 7.92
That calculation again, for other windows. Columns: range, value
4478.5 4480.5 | 8.08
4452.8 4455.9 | 6.82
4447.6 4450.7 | 7.35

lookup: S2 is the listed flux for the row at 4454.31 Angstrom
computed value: 7.233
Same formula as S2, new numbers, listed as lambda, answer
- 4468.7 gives 7.768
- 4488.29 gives 8.694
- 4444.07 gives 6.215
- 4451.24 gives 8.665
